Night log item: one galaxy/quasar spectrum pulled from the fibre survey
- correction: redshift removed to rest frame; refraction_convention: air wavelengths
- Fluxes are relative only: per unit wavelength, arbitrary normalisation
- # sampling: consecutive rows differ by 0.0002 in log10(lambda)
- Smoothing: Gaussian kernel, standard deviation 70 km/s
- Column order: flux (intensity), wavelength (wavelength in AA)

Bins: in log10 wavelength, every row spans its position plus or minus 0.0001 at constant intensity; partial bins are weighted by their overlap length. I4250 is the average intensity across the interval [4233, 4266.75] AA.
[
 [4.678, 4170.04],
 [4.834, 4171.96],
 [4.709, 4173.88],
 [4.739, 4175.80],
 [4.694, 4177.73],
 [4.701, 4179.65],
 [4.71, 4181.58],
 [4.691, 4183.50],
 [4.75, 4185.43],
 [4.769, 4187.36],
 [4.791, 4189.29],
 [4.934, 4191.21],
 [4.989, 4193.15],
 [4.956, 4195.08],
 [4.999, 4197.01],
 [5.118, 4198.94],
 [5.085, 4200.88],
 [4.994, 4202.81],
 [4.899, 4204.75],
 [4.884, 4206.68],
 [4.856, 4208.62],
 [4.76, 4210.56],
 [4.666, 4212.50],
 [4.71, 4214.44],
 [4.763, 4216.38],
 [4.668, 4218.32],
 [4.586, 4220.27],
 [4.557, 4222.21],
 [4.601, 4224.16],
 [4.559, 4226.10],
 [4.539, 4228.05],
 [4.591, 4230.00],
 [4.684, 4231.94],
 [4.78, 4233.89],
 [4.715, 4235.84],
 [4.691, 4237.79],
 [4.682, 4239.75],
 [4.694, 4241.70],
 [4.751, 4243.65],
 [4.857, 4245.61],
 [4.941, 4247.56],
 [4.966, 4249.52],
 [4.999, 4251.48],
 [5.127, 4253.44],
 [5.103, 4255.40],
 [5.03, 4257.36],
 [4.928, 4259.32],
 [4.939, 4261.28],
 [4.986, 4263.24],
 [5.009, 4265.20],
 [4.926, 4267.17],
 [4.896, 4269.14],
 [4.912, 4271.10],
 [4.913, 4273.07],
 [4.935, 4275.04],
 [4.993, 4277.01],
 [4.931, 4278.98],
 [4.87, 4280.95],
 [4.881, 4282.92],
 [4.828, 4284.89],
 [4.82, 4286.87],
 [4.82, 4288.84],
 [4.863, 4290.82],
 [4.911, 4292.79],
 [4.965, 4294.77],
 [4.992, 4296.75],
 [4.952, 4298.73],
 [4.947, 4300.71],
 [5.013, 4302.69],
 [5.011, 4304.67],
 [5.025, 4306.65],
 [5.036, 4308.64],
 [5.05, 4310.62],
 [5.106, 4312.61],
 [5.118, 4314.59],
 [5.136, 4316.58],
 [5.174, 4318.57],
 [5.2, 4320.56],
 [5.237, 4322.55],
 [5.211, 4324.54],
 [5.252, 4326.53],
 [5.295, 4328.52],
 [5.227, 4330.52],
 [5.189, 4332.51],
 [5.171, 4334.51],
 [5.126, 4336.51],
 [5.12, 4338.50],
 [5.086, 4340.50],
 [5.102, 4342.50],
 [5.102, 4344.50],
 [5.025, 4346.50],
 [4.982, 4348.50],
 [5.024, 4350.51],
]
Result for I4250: 4.89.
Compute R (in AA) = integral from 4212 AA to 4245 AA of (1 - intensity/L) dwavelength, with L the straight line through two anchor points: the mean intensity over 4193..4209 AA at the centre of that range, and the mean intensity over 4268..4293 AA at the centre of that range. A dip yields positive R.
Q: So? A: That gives 1.91 AA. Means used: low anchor 4.98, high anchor 4.89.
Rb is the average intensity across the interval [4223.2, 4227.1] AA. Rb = 4.58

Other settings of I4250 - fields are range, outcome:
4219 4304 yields 4.85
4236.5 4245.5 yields 4.72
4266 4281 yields 4.92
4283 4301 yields 4.9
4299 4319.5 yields 5.06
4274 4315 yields 4.95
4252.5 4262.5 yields 5.03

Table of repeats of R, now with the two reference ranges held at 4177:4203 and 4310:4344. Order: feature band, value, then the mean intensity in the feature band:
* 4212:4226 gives 0.82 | 4.64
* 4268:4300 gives 1.05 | 4.91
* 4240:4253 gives 0.32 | 4.87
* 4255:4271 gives 0.18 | 4.97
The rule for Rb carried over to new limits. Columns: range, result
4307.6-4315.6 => 5.08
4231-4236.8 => 4.73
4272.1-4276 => 4.92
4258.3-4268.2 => 4.96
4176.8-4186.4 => 4.71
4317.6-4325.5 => 5.21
